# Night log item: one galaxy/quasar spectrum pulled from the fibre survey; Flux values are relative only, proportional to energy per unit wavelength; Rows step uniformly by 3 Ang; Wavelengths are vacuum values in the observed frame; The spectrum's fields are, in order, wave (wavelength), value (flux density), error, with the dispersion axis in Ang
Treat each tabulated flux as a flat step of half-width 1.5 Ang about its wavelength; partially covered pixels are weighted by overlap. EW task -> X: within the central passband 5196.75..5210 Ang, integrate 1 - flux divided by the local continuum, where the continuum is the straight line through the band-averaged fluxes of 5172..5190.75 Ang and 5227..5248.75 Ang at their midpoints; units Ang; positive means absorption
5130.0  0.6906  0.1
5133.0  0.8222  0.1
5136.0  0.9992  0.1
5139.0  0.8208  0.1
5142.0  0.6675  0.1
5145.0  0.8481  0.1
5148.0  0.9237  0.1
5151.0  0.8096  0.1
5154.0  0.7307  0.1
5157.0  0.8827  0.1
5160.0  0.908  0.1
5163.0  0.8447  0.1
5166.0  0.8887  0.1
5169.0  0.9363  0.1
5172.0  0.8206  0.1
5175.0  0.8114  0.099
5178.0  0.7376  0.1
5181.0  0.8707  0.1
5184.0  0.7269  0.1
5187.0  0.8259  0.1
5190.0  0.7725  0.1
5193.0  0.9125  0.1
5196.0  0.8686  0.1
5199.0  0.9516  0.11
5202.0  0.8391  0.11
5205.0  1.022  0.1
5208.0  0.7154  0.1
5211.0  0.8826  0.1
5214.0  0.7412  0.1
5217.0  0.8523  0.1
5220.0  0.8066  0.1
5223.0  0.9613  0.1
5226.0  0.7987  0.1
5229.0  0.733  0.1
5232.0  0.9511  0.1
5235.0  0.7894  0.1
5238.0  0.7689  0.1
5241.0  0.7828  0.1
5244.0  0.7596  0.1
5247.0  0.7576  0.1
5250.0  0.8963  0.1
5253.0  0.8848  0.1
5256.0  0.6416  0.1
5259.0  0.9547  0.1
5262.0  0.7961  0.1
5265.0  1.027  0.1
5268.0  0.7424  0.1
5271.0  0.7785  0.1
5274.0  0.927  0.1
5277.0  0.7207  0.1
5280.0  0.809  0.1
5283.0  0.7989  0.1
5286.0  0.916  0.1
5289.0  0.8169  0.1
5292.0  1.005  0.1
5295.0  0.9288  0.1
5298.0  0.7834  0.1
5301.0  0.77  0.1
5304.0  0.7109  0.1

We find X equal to -1.5 Ang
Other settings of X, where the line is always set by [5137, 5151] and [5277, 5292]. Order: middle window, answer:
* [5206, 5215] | 0.38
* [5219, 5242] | 0.22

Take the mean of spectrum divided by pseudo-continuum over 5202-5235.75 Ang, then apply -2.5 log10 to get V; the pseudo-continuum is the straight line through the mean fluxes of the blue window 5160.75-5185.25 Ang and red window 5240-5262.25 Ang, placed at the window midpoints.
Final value -0.03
